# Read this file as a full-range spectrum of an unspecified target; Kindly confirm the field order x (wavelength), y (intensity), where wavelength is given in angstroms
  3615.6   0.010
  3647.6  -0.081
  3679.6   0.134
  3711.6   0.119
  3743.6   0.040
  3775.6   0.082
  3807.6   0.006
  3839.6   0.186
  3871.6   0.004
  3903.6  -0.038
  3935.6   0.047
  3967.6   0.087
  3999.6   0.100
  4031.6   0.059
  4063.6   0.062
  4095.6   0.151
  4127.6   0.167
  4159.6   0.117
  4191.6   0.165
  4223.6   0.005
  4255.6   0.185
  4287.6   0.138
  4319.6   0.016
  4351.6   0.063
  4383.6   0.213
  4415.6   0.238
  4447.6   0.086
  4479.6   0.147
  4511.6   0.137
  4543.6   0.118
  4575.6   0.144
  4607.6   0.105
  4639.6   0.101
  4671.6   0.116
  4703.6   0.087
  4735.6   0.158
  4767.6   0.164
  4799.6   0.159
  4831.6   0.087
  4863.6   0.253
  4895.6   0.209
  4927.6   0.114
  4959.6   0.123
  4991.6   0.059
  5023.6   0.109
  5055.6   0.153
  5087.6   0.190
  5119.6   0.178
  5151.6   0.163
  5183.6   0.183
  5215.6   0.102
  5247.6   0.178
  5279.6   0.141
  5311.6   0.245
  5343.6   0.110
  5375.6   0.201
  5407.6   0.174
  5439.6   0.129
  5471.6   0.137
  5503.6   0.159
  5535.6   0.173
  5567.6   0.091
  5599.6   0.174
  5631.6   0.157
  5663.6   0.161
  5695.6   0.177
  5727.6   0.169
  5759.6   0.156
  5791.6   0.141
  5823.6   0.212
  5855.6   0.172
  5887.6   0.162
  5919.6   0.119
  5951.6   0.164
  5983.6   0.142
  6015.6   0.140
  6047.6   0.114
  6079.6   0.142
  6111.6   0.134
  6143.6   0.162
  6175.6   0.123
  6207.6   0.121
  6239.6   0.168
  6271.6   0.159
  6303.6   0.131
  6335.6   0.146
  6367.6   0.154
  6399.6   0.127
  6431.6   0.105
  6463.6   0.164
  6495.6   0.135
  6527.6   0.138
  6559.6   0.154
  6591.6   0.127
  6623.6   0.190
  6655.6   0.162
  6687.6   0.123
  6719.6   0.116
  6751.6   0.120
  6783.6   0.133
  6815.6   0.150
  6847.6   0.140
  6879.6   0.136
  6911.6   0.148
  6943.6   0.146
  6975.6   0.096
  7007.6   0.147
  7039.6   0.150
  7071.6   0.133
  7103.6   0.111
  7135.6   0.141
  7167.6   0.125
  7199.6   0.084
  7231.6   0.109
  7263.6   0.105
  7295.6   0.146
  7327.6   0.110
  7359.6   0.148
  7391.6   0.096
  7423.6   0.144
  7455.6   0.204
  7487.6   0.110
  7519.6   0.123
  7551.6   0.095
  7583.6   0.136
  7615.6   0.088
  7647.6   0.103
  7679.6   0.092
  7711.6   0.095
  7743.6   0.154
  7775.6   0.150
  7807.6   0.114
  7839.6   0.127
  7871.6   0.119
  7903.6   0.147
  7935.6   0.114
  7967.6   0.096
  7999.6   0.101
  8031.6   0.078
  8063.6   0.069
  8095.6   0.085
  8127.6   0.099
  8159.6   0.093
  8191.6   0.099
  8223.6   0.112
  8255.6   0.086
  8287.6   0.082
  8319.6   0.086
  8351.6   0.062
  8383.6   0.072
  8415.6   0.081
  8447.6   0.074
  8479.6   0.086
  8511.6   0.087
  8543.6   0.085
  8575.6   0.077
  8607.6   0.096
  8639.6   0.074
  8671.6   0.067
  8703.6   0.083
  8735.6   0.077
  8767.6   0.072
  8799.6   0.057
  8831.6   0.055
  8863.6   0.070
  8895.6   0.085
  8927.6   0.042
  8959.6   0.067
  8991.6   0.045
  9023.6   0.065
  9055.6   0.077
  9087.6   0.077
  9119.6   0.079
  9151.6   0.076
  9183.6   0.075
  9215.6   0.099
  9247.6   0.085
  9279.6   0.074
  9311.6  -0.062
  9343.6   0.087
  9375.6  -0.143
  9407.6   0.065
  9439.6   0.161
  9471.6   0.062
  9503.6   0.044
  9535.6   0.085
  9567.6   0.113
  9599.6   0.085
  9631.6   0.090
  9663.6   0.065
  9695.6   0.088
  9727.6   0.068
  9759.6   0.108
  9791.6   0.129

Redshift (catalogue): 0.14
